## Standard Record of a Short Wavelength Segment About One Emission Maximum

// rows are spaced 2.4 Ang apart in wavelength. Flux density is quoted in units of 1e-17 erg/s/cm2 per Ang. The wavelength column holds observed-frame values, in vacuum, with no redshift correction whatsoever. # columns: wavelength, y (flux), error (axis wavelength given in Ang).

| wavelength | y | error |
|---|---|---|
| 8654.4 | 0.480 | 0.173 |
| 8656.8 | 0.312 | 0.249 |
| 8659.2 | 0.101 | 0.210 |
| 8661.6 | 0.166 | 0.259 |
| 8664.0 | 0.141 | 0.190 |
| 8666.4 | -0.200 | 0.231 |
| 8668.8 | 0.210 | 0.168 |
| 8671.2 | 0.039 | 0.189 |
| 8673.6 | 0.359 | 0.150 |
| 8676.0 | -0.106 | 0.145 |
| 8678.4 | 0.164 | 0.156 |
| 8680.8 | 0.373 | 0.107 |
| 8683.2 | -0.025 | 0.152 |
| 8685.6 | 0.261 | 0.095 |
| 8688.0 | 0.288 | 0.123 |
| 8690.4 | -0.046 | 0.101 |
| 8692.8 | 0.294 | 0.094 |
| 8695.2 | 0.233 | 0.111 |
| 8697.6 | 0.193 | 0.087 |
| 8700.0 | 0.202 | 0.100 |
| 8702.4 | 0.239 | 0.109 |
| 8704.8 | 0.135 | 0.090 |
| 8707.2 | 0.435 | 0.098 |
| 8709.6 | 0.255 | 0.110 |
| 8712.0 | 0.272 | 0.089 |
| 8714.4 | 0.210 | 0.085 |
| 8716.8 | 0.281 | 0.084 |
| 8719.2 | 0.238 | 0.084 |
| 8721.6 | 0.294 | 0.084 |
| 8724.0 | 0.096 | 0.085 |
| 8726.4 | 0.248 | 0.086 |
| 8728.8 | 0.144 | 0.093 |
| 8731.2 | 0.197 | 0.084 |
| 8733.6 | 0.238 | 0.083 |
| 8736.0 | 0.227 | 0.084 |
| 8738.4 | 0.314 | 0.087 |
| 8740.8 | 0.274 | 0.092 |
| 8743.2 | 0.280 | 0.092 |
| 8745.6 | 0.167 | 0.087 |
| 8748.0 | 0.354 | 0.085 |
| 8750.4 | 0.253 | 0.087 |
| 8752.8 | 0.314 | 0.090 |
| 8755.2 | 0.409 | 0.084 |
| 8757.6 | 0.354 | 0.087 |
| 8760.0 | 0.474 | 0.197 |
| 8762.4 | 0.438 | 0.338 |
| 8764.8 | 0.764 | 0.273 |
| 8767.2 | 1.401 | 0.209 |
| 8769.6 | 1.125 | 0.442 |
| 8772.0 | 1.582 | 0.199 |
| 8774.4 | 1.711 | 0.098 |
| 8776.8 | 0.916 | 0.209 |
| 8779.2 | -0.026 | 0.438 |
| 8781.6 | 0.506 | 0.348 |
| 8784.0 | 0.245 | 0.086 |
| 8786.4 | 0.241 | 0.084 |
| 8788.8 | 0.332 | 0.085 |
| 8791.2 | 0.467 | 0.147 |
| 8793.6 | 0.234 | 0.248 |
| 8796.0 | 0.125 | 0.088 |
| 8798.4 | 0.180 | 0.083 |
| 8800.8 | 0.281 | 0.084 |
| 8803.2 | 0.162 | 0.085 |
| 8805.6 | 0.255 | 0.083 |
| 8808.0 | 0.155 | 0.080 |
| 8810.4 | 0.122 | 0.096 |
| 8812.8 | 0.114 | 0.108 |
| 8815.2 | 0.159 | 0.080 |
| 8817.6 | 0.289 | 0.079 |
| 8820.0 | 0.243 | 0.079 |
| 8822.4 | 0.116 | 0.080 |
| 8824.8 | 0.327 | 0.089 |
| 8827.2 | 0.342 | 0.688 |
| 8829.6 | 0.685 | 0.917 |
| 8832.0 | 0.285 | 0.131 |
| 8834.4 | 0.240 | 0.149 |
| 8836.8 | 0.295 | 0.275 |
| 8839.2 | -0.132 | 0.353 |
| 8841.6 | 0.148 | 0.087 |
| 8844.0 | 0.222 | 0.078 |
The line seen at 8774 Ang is [O II]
